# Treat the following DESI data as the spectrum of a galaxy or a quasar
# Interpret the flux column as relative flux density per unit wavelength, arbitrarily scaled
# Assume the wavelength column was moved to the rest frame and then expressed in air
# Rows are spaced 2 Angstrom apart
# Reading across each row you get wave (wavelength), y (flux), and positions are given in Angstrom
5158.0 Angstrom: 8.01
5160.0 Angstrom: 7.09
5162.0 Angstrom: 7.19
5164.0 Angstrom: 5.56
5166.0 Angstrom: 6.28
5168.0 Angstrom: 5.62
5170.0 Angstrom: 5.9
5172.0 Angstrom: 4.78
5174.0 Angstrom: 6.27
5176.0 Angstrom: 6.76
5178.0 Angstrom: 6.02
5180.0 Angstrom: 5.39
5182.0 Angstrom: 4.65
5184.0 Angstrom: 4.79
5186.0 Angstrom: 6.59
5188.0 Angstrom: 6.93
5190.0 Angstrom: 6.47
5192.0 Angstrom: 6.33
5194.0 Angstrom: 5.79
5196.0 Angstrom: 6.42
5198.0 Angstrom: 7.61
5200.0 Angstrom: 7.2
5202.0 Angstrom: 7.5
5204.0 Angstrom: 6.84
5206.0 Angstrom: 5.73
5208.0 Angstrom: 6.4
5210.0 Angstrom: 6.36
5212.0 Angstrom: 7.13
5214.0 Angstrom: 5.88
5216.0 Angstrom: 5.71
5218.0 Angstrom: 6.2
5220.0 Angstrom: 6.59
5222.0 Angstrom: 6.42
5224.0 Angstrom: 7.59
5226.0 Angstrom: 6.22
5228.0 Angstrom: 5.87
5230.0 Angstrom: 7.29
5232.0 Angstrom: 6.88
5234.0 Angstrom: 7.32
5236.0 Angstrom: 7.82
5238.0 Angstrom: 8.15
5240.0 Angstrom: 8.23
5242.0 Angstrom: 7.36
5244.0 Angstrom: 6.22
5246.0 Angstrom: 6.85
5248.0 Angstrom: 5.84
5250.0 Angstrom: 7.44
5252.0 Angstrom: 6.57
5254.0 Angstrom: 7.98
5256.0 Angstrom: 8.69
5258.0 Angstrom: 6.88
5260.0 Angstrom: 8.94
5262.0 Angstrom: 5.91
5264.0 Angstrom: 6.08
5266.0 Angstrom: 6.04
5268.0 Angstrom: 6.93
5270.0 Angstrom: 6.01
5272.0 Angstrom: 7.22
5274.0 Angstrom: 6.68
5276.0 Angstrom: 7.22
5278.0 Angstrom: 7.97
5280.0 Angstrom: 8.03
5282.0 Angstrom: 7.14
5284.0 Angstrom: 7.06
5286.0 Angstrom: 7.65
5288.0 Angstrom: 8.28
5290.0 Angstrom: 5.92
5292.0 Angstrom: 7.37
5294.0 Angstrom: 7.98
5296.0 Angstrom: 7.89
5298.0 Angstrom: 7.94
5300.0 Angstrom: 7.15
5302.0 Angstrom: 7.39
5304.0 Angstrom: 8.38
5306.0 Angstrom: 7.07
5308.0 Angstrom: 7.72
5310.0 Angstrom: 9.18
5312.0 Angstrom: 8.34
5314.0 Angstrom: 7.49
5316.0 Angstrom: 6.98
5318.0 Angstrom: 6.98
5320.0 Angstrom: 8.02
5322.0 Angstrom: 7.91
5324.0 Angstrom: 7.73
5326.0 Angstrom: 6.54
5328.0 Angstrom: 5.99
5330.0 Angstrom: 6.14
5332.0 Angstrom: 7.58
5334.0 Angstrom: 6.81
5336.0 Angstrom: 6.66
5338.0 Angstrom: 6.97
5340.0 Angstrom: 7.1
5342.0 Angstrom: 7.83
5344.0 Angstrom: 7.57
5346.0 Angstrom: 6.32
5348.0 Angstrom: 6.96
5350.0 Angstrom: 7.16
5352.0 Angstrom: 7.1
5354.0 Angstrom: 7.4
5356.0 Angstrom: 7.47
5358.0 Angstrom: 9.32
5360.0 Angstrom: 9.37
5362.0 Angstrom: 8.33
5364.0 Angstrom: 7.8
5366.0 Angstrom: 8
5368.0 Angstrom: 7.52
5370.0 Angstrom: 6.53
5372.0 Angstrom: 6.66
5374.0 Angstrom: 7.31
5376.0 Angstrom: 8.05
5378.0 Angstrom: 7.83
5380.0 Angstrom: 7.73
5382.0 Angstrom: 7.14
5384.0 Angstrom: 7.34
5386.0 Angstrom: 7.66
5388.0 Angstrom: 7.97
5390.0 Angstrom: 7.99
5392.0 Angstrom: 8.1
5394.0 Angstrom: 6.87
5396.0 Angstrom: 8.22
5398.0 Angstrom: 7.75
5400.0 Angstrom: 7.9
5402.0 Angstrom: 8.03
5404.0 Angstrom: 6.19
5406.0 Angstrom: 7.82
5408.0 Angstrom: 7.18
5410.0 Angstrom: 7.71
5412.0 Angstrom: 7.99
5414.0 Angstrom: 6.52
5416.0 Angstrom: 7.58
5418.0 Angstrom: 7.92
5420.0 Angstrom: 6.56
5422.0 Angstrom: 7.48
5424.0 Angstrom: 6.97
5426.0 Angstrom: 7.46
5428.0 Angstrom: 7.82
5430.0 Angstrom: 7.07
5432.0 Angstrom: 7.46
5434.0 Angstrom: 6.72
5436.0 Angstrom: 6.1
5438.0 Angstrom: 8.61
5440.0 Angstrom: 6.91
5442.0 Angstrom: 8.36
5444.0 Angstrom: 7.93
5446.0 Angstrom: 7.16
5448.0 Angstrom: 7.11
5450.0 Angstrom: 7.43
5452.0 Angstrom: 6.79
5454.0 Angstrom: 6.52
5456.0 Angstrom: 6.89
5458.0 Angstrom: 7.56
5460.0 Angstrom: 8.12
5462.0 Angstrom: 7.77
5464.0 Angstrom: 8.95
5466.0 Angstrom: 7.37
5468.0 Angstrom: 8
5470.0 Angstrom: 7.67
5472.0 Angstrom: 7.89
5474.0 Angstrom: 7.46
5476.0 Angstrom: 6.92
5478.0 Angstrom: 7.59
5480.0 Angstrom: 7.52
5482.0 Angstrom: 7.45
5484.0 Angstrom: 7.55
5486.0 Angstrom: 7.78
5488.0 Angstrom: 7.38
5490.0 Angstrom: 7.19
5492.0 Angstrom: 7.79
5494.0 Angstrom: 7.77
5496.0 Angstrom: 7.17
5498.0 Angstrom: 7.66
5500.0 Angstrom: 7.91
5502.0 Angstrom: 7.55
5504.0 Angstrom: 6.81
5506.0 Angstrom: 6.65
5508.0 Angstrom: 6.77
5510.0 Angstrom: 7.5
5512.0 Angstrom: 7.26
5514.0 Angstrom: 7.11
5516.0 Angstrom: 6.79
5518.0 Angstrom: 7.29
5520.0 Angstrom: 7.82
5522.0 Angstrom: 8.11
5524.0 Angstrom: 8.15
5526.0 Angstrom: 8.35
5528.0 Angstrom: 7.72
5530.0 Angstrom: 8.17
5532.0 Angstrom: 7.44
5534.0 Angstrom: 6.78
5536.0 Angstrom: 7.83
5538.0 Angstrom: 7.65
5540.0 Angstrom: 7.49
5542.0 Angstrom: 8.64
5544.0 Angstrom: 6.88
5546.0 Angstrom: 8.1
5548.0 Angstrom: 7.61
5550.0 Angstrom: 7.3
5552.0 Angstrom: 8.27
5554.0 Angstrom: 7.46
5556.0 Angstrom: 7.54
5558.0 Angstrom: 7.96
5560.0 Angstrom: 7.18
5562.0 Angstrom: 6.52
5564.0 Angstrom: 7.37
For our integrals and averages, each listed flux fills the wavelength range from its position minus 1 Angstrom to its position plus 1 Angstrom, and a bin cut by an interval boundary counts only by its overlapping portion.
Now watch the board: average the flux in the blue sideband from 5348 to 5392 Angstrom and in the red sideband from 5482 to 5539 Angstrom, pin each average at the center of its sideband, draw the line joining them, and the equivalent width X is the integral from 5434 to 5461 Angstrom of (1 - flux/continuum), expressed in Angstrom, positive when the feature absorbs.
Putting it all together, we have 0.9 Angstrom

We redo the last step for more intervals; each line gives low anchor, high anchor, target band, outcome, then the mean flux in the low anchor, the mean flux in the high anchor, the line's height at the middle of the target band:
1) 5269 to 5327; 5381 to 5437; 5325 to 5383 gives 0.8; 7.49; 7.41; 7.45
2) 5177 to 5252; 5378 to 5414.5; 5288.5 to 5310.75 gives -1.8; 6.6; 7.58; 7.06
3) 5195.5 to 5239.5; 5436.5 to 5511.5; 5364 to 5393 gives -1.3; 6.8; 7.49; 7.23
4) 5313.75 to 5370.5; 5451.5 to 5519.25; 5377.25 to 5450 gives -0.7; 7.37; 7.43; 7.4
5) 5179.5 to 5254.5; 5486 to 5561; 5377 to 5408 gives -2.0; 6.65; 7.55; 7.16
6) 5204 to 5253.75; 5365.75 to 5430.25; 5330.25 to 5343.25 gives 0.2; 6.77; 7.48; 7.22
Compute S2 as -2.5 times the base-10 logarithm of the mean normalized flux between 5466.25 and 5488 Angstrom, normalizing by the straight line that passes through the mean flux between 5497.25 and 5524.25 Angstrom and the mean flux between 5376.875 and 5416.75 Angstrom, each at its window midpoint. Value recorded -0.02 mag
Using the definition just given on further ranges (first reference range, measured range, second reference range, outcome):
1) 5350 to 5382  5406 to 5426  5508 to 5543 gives 0.049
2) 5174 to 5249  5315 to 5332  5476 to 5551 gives -0.022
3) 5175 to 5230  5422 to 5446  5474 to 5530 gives -0.025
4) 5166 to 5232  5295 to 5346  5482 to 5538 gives -0.097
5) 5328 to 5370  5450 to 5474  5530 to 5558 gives -0.005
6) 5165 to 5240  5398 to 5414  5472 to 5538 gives -0.052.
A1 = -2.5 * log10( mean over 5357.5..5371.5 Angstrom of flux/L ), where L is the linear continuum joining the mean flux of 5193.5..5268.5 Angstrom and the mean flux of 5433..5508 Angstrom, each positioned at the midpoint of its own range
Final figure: -0.12 mag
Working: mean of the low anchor 6.87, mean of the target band 8.03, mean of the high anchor 7.45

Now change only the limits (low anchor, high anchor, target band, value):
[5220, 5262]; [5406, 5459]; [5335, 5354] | 0.02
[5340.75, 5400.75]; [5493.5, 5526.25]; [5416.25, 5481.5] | 0.01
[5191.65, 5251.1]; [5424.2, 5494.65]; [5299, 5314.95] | -0.12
